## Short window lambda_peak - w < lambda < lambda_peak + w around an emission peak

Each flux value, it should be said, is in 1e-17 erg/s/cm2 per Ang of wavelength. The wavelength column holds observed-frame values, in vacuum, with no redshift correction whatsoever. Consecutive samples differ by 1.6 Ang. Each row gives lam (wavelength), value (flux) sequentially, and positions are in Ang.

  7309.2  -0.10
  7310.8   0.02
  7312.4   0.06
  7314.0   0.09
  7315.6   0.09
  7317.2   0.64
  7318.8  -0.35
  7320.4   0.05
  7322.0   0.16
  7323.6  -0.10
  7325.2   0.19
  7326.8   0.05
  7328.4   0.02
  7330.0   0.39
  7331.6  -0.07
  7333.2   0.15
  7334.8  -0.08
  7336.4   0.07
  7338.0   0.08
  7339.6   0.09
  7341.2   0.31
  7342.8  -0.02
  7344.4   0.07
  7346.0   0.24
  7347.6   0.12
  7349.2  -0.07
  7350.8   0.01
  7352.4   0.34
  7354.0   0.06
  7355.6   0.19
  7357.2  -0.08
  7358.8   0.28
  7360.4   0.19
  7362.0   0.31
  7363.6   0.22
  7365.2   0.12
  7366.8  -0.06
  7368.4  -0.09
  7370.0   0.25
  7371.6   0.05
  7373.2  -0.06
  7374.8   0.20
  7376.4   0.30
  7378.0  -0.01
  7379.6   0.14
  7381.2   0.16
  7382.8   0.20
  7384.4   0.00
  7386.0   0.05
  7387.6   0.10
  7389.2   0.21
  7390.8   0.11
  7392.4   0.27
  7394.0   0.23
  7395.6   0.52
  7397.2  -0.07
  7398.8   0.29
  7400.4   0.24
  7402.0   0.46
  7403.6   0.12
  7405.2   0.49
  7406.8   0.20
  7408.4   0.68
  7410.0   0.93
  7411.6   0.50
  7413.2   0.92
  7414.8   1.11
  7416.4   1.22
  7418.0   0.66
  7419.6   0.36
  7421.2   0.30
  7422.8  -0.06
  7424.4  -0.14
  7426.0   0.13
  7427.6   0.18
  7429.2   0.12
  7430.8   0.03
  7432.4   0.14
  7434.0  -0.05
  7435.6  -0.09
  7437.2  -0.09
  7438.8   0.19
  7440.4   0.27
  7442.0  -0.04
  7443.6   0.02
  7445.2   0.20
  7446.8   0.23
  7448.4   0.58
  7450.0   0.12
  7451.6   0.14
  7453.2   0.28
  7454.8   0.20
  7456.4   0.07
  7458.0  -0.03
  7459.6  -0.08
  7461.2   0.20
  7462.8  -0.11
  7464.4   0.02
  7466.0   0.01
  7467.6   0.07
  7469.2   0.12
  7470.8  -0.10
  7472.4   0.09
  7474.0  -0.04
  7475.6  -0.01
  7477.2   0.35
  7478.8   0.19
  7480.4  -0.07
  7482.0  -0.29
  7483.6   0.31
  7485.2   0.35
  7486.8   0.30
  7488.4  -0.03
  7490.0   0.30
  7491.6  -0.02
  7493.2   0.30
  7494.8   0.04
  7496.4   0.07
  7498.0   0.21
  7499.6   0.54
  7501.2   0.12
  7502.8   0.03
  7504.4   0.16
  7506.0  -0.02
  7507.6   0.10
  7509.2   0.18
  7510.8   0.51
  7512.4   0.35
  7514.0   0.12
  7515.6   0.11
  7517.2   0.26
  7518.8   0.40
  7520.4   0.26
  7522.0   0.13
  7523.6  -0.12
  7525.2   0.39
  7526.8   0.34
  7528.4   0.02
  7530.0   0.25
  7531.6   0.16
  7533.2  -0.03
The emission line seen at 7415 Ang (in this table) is [O II] 3727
